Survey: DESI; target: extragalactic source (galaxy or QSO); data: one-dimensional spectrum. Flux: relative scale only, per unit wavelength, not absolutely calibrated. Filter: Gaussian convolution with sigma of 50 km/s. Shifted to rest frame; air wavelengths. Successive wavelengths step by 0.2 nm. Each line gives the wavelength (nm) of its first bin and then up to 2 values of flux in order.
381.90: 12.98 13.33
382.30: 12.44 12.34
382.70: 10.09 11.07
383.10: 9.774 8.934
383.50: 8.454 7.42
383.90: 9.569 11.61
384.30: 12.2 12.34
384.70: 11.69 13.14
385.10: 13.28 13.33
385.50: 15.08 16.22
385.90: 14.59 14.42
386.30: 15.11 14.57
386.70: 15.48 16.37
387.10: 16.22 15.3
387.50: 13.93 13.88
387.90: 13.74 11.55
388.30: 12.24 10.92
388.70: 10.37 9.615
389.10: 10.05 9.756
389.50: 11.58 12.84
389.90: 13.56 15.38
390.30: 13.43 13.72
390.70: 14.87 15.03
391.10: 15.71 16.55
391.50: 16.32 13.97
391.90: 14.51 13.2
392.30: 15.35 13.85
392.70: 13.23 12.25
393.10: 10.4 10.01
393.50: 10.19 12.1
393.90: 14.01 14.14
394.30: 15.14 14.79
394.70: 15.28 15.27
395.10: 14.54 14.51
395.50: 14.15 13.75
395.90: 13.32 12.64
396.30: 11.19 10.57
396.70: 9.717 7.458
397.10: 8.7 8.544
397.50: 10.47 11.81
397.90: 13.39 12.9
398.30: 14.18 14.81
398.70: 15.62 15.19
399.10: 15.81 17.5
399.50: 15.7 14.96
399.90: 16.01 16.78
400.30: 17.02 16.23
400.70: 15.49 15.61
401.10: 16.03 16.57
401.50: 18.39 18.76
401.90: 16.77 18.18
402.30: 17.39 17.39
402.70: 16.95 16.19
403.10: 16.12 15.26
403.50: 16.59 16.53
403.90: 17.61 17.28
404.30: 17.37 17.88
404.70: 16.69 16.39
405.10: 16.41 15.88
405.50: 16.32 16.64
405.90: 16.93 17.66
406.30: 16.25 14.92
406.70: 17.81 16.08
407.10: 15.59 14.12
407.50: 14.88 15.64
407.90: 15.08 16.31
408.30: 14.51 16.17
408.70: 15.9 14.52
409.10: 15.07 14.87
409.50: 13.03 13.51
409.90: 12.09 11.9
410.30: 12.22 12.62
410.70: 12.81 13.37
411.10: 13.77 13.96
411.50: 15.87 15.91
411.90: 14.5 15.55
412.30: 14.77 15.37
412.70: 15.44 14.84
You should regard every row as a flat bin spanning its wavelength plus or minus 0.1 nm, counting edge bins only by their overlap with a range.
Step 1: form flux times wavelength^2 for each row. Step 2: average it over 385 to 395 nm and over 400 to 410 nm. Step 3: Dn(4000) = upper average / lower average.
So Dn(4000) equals 1.3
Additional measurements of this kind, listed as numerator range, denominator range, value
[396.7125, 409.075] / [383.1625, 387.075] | 1.32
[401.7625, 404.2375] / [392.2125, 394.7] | 1.36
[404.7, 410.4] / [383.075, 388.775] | 1.32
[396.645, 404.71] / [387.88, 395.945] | 1.21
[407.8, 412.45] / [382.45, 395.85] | 1.21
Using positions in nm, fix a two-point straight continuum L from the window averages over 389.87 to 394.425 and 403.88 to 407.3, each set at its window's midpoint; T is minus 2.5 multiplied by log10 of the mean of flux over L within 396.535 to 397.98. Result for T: 0.43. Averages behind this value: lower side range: 13.8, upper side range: 16.6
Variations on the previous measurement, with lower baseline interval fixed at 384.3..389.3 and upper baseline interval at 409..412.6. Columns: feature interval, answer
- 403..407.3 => -0.19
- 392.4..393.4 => 0.13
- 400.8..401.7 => -0.22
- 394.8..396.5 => 0.01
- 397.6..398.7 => 0.00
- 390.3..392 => -0.11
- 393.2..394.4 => 0.08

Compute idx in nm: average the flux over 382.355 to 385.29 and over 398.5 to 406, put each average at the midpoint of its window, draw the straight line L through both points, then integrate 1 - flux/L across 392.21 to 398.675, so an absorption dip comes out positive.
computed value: 0.83 nm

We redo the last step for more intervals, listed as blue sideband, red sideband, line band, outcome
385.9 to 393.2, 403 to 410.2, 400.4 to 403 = -0.31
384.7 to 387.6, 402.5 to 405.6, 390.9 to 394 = 0.38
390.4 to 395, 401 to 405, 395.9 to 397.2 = 0.41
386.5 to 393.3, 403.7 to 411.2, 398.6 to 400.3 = -0.18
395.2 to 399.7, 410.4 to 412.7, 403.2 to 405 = -0.43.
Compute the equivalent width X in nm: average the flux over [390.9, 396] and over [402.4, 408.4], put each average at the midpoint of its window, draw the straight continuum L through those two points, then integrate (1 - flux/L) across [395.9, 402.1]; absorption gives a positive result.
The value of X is 0.352 nm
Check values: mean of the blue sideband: 13.9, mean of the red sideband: 16.3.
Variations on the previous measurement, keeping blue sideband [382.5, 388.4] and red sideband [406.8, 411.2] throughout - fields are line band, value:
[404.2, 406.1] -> -0.37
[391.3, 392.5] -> -0.14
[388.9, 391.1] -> 0.02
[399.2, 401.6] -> -0.46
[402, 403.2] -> -0.27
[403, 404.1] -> -0.20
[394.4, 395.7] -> -0.12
